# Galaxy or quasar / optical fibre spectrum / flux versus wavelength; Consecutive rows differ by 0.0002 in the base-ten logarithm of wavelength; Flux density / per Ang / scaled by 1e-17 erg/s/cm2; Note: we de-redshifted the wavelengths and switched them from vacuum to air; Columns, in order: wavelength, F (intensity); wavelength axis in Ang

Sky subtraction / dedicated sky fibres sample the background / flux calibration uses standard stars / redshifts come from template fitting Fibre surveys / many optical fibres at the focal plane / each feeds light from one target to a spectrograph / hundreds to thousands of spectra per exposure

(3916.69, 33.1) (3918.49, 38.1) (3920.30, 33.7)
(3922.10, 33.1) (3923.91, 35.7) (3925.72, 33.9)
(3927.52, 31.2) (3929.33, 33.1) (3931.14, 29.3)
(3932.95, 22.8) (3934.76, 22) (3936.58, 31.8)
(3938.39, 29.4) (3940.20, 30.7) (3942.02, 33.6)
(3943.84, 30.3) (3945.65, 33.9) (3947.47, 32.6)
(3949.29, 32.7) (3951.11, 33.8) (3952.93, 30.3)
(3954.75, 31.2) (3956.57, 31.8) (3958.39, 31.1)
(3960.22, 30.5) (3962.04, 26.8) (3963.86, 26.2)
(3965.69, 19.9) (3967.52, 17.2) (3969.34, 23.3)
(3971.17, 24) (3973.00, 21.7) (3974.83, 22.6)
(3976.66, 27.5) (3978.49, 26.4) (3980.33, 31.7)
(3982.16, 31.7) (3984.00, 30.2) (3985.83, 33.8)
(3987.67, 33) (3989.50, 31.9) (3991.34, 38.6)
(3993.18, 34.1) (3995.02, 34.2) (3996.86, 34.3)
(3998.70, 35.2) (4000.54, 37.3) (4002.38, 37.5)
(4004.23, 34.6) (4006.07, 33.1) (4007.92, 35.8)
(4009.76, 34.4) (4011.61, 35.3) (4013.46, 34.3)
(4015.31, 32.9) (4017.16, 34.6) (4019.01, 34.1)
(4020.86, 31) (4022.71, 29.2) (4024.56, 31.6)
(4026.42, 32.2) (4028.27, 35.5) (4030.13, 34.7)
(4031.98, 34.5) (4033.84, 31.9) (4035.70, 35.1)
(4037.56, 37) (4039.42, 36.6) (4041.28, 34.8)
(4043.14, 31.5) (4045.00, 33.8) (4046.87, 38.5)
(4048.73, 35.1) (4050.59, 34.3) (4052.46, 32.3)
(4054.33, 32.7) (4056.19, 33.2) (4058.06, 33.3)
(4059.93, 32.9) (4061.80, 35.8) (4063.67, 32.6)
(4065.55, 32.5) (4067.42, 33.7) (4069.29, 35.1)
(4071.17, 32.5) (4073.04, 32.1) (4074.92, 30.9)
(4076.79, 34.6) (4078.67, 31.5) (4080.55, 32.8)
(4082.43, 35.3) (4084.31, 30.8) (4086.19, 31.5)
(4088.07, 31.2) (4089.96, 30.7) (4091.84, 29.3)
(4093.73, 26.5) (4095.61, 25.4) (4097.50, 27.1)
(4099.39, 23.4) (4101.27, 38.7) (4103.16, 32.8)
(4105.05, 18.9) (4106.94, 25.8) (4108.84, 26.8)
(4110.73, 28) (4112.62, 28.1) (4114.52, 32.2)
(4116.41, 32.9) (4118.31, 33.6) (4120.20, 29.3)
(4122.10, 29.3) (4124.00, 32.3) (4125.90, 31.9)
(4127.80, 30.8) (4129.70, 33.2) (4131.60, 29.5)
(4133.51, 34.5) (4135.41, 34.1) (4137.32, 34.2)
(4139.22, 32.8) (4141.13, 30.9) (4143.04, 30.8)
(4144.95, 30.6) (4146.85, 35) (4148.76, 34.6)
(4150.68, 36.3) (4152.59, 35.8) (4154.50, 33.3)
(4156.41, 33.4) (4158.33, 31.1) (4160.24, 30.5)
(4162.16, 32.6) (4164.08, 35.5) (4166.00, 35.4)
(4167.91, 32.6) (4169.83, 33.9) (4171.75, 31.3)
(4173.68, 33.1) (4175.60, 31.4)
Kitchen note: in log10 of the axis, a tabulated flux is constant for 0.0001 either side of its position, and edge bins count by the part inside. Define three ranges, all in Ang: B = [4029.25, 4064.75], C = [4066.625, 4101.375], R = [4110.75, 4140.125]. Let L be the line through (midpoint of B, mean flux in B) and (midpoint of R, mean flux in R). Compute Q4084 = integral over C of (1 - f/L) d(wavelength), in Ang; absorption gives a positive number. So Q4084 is 2.2 Ang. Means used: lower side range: 34.2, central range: 31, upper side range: 31.8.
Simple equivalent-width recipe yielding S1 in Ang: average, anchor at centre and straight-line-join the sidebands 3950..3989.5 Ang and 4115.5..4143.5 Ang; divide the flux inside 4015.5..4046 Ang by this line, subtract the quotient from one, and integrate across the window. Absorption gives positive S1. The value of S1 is -4.2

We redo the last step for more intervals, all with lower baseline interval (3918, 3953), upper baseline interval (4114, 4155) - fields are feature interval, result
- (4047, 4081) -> -1.2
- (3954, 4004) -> 3.1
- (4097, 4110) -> 1.9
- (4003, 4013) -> -0.9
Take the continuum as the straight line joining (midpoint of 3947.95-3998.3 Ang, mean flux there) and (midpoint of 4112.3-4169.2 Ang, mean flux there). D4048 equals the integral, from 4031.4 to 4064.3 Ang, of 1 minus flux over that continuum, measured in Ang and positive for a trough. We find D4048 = -3.64 Ang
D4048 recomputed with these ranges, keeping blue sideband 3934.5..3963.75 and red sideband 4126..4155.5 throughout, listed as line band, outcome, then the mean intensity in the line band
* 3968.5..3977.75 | 2.2 Ang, 23.9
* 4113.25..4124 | 0.5 Ang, 31.4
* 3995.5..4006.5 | -1.4 Ang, 35.4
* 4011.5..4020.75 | -0.7 Ang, 33.9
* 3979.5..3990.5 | -0.3 Ang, 32.1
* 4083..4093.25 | 0.6 Ang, 30.7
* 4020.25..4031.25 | -0.2 Ang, 32.5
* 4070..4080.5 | 0.0 Ang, 32.4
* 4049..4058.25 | -0.4 Ang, 33.3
